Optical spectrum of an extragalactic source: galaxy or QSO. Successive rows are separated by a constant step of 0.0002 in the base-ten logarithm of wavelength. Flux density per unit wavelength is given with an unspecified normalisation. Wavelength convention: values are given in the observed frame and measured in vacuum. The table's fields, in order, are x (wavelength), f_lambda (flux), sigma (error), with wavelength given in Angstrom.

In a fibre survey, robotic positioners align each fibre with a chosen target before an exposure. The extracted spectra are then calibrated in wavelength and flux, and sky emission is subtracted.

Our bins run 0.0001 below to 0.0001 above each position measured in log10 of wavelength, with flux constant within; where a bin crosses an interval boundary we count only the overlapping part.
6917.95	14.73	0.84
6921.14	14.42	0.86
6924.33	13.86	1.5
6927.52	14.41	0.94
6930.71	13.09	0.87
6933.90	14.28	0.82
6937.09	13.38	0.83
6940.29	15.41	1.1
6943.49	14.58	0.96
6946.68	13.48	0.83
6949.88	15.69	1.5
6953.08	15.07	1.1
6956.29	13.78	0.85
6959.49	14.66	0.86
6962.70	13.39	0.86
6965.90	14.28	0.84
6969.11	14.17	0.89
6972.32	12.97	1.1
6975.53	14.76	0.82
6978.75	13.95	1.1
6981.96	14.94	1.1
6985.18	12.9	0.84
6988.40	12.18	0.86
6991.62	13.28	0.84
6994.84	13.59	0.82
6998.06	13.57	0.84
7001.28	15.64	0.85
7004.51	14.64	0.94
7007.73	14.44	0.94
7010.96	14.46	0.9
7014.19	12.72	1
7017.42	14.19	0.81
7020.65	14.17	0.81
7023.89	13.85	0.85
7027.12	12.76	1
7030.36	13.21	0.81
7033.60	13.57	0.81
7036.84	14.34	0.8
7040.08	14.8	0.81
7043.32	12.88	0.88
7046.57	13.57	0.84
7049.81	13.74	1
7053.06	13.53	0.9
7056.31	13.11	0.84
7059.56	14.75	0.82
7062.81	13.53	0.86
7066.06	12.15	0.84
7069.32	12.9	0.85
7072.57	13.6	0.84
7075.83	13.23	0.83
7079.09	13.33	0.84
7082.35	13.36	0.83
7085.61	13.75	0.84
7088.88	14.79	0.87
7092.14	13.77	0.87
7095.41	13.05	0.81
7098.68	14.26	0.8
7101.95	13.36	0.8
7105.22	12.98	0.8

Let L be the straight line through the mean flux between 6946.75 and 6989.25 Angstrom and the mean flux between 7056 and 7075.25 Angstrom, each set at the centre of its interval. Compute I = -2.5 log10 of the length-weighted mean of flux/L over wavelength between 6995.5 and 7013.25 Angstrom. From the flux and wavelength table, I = -0.049 mag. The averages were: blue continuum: 14.1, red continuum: 13.4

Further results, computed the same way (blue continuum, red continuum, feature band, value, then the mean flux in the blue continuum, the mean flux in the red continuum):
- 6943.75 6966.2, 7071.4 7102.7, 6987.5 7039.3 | 0.02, 14.4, 13.7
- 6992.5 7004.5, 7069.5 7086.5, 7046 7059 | 0.01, 14.3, 13.4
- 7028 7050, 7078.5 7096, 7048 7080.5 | 0.03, 13.7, 13.7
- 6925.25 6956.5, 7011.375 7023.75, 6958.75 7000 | 0.03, 14.3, 13.8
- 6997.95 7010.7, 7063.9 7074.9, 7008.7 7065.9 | 0.01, 14.7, 12.9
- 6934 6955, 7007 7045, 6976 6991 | 0.05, 14.6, 13.8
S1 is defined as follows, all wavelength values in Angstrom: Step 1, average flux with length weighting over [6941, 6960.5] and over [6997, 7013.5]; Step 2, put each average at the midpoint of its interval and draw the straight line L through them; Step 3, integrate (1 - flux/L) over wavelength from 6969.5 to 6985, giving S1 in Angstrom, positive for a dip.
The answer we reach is 0.5 Angstrom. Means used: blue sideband 14.6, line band 14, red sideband 14.5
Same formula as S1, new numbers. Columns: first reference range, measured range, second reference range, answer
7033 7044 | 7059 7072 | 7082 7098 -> 0.6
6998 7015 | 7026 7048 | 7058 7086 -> 0.5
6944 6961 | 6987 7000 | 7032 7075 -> 0.8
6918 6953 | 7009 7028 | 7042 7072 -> -0.1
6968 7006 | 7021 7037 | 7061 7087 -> 0.1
